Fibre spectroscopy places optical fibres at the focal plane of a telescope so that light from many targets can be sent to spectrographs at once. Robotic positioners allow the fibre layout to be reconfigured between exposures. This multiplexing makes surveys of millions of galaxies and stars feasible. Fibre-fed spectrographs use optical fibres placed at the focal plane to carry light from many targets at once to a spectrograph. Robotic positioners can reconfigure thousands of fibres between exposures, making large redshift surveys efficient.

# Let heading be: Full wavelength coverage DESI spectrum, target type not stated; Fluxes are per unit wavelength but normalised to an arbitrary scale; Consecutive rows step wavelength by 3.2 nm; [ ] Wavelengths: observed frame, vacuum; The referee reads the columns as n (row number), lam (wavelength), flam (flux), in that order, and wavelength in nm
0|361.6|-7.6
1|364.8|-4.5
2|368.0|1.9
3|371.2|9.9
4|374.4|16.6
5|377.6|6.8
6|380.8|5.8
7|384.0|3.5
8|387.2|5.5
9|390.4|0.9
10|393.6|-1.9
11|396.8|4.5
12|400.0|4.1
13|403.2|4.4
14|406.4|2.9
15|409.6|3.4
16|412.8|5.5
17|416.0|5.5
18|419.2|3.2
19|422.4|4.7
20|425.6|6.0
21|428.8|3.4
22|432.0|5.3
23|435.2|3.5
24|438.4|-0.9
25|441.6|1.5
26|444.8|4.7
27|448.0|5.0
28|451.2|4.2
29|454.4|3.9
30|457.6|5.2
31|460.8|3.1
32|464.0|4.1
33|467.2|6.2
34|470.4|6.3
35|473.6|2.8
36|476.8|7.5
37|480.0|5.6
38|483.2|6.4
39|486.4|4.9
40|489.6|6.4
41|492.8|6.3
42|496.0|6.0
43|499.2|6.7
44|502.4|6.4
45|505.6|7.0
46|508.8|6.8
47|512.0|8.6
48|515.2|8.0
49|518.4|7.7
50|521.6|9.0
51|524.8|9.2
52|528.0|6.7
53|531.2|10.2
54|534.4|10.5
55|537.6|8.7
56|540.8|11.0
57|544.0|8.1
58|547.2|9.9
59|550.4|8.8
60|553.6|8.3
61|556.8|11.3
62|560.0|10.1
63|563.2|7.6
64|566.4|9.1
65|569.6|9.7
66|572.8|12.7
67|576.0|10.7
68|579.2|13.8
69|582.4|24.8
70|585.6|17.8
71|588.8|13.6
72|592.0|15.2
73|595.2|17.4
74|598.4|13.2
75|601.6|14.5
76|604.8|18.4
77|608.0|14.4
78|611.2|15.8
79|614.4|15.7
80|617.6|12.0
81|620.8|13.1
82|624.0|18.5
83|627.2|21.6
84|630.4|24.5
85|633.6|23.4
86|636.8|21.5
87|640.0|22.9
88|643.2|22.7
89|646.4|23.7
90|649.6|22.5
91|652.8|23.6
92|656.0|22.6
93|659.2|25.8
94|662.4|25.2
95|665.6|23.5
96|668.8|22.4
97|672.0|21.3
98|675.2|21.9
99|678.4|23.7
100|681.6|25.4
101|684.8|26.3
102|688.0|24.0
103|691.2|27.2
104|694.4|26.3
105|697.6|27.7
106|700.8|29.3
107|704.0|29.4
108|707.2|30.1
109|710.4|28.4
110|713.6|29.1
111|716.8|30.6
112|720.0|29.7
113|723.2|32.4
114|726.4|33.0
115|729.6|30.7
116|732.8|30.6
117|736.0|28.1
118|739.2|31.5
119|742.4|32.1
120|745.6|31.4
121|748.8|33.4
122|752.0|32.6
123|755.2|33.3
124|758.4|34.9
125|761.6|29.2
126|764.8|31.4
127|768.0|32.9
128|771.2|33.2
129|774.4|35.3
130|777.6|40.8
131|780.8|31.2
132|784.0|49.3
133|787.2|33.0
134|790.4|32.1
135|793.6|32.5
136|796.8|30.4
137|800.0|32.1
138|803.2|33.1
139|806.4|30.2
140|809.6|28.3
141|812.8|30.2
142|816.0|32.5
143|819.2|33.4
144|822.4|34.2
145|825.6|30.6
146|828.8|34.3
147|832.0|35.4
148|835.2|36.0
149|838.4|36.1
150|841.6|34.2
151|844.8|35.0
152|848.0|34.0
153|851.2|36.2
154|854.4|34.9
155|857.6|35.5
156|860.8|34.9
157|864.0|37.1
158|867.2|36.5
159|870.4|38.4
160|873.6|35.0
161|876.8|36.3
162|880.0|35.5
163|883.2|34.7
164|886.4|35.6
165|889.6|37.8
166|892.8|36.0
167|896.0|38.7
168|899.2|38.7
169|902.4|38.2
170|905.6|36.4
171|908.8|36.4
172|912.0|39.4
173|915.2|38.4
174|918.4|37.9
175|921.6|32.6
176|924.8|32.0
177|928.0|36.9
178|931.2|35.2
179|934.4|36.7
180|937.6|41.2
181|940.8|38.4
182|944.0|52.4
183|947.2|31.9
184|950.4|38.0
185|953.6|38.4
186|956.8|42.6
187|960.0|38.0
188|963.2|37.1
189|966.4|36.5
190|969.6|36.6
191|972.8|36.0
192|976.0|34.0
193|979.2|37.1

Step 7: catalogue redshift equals 0.57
